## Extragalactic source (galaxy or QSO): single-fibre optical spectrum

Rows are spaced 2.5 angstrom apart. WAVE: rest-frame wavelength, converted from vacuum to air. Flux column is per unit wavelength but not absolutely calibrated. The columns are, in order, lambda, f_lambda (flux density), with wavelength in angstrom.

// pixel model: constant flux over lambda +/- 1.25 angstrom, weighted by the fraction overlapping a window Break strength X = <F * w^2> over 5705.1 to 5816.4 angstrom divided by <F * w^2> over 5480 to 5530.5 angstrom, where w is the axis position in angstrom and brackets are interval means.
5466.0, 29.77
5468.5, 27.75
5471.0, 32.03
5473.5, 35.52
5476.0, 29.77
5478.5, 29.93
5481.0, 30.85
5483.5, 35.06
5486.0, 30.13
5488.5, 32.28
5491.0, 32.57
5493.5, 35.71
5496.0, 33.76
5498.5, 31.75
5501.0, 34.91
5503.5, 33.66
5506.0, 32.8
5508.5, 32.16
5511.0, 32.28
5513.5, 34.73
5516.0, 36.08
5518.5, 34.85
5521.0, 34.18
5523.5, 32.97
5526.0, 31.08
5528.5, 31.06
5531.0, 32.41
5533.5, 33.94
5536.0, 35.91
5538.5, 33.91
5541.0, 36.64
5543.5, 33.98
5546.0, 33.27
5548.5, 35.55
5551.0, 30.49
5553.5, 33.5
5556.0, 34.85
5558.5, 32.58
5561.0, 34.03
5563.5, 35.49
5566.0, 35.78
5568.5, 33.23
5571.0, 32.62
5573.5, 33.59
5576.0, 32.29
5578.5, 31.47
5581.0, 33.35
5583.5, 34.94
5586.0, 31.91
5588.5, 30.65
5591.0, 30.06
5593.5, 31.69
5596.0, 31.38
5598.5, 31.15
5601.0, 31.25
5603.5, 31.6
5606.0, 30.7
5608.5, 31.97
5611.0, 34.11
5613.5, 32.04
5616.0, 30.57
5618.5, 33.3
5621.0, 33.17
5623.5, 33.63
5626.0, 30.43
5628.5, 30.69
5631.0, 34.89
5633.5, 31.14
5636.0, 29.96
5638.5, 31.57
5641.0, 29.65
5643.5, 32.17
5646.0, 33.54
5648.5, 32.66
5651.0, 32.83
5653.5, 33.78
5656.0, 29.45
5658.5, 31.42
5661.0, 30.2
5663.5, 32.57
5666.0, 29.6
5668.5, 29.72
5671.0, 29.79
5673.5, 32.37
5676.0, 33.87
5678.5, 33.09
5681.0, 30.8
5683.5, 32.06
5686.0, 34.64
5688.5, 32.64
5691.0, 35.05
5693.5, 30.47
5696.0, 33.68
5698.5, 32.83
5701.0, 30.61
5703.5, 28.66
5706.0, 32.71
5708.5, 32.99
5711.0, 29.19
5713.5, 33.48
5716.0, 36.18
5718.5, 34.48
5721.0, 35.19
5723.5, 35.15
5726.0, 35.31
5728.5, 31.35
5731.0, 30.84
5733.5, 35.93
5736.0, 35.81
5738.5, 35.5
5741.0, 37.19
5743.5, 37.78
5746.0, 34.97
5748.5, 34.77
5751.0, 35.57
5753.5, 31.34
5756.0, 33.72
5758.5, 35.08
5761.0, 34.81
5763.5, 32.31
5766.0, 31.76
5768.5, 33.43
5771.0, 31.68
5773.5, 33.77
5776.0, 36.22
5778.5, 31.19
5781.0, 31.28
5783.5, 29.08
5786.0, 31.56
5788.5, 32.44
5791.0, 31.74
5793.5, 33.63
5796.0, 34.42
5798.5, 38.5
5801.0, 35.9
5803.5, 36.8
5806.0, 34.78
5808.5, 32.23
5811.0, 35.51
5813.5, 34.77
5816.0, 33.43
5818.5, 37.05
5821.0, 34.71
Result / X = 1.1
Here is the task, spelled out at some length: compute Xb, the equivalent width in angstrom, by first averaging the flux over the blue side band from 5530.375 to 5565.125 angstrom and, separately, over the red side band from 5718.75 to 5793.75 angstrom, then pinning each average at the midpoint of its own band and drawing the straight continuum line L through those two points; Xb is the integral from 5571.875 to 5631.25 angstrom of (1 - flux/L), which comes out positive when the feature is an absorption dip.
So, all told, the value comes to 3.3 angstrom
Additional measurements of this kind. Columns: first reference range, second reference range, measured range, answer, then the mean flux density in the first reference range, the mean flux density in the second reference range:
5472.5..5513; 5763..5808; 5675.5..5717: 0.9 angstrom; 32.7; 33.4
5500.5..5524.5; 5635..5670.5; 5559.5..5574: -0.6 angstrom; 33.8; 31.3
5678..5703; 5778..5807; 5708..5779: -2.3 angstrom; 32.5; 33.5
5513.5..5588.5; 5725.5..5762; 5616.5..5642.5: 1.7 angstrom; 33.6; 34.7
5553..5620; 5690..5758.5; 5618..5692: 2.6 angstrom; 32.6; 33.8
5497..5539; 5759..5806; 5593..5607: 0.9 angstrom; 33.4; 33.4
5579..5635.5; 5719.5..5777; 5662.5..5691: 0.9 angstrom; 32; 34.3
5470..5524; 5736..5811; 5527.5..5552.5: -0.4 angstrom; 33.1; 34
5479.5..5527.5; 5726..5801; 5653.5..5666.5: 1.0 angstrom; 33.2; 33.8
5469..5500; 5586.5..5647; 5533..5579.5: -2.7 angstrom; 32.4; 31.7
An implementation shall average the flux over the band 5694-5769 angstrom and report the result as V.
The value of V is 33.7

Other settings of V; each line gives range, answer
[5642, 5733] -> 32.4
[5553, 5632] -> 32.6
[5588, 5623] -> 31.8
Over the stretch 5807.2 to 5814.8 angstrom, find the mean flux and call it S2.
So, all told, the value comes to 34.2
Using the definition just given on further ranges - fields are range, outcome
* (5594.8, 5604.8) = 31.3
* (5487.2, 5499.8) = 33.2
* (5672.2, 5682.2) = 32.5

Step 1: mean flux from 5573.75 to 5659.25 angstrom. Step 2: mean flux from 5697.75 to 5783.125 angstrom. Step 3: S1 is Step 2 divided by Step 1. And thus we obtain 1.1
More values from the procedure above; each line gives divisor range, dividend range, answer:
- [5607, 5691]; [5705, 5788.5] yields 1.05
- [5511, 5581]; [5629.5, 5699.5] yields 0.95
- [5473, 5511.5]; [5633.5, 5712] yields 0.97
